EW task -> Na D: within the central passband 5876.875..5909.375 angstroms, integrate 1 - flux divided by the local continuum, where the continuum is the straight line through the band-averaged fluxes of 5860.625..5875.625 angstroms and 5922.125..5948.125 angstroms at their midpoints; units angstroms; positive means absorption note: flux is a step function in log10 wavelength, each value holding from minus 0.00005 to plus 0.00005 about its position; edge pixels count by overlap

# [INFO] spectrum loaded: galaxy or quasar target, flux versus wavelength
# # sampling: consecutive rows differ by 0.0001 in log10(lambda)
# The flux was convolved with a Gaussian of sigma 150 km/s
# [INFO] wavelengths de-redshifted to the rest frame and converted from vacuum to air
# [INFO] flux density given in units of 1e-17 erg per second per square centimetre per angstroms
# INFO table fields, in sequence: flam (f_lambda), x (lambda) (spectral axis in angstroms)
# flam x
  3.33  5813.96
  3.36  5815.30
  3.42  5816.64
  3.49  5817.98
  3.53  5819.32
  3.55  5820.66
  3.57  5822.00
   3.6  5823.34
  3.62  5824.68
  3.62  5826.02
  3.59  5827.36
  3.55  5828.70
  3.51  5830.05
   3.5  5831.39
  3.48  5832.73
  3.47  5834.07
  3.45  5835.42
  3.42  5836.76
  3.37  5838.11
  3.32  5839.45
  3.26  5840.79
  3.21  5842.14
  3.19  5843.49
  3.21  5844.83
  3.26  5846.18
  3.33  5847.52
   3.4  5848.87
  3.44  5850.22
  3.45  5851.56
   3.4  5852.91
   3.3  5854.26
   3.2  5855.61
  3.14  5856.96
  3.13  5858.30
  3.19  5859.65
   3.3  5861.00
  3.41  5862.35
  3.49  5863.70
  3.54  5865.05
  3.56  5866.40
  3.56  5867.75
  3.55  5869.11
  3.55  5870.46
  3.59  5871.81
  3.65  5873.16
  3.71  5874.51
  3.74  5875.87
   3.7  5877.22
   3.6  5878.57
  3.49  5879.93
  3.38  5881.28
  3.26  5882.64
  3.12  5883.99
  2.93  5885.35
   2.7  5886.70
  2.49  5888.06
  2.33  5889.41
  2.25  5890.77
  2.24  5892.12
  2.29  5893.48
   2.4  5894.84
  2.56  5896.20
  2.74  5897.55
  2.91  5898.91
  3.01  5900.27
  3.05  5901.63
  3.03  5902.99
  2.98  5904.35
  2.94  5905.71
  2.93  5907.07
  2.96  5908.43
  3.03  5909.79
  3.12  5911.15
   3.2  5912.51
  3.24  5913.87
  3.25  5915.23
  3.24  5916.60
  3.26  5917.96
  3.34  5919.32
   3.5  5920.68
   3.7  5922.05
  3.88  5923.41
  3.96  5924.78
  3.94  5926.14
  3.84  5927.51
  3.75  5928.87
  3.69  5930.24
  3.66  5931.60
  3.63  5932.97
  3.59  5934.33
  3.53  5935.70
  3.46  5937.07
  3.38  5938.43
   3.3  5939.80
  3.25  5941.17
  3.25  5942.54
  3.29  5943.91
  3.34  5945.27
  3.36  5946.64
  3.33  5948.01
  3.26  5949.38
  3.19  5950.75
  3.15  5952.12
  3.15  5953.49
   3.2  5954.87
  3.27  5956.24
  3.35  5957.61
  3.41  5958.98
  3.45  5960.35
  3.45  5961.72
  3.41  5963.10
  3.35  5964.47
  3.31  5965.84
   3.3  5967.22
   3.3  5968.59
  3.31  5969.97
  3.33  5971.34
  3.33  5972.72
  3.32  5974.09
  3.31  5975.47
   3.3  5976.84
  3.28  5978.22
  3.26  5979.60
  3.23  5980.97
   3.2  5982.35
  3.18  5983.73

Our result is 6.1 angstroms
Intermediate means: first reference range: 3.55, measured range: 2.88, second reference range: 3.56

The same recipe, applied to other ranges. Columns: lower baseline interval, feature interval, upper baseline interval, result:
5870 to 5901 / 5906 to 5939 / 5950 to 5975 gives -3.1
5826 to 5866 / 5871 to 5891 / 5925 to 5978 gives 0.9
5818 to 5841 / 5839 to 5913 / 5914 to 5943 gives 7.6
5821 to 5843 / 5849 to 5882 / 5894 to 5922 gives -1.8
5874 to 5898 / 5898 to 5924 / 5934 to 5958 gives -0.7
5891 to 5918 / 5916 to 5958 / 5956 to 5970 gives -4.1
